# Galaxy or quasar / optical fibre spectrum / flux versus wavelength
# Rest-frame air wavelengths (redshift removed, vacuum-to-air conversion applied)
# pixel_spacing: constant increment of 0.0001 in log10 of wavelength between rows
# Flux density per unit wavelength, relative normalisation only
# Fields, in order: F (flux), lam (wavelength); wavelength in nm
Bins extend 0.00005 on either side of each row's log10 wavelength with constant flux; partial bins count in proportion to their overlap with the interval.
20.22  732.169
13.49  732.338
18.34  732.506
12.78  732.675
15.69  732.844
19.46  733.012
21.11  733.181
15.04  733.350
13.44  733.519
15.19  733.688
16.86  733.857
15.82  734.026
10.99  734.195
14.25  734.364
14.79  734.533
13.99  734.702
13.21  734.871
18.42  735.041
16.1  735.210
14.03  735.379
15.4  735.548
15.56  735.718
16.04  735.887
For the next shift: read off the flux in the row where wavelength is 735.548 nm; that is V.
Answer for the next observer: 15.4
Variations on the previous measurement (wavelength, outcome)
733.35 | 15.04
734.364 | 14.25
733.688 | 15.19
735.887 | 16.04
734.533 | 14.79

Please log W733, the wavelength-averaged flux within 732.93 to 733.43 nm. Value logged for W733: 18.5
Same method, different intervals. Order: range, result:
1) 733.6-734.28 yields 14.7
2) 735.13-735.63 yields 15.2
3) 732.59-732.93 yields 14.3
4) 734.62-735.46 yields 15.2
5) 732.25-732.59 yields 16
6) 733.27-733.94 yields 15.1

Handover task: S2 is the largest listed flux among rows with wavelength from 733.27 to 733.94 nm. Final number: 16.86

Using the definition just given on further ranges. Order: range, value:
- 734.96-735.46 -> 18.42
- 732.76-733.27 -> 21.11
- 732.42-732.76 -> 18.34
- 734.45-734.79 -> 14.79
